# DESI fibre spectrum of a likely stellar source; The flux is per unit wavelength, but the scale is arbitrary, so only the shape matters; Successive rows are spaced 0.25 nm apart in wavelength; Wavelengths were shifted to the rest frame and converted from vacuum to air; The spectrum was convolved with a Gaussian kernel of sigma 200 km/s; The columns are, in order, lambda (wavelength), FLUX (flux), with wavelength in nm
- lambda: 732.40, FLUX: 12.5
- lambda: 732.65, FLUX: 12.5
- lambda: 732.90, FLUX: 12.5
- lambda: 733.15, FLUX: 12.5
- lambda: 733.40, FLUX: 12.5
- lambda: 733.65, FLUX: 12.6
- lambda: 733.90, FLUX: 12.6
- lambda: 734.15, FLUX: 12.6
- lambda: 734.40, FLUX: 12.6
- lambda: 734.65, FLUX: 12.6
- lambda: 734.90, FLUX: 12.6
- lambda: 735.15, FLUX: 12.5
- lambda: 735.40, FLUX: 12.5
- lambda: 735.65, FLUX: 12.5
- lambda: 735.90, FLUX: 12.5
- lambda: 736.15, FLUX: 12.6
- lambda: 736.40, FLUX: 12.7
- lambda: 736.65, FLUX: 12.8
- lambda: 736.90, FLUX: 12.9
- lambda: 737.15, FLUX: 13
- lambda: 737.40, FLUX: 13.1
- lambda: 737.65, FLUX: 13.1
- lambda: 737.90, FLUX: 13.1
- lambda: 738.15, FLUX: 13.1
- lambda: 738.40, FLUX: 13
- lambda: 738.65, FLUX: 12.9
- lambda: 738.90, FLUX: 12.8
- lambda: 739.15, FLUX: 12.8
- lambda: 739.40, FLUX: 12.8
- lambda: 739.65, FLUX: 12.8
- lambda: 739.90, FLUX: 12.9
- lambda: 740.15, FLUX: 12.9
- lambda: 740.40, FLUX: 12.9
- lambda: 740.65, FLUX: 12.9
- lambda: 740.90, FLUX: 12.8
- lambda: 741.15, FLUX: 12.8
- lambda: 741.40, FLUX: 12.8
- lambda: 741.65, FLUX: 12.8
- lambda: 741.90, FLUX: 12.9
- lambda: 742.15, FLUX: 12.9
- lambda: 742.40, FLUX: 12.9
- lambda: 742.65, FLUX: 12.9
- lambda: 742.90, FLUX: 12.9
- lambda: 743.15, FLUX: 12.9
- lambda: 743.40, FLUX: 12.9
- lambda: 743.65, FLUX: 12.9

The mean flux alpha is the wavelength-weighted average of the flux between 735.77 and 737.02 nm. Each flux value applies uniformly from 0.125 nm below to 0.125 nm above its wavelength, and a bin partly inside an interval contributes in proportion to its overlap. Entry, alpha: 12.7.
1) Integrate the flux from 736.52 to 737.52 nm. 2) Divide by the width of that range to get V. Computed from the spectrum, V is 12.9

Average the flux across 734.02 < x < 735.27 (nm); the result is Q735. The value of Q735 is 12.6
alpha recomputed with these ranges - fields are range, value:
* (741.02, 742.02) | 12.8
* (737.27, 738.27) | 13.1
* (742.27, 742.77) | 12.9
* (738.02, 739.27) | 12.9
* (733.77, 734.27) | 12.6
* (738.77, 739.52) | 12.8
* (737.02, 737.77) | 13.1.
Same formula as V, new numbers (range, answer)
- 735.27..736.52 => 12.6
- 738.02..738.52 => 13.1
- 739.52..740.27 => 12.9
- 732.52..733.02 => 12.5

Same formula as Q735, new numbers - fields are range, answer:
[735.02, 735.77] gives 12.5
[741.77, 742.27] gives 12.9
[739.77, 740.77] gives 12.9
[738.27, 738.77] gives 13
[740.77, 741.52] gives 12.8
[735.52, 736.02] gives 12.5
